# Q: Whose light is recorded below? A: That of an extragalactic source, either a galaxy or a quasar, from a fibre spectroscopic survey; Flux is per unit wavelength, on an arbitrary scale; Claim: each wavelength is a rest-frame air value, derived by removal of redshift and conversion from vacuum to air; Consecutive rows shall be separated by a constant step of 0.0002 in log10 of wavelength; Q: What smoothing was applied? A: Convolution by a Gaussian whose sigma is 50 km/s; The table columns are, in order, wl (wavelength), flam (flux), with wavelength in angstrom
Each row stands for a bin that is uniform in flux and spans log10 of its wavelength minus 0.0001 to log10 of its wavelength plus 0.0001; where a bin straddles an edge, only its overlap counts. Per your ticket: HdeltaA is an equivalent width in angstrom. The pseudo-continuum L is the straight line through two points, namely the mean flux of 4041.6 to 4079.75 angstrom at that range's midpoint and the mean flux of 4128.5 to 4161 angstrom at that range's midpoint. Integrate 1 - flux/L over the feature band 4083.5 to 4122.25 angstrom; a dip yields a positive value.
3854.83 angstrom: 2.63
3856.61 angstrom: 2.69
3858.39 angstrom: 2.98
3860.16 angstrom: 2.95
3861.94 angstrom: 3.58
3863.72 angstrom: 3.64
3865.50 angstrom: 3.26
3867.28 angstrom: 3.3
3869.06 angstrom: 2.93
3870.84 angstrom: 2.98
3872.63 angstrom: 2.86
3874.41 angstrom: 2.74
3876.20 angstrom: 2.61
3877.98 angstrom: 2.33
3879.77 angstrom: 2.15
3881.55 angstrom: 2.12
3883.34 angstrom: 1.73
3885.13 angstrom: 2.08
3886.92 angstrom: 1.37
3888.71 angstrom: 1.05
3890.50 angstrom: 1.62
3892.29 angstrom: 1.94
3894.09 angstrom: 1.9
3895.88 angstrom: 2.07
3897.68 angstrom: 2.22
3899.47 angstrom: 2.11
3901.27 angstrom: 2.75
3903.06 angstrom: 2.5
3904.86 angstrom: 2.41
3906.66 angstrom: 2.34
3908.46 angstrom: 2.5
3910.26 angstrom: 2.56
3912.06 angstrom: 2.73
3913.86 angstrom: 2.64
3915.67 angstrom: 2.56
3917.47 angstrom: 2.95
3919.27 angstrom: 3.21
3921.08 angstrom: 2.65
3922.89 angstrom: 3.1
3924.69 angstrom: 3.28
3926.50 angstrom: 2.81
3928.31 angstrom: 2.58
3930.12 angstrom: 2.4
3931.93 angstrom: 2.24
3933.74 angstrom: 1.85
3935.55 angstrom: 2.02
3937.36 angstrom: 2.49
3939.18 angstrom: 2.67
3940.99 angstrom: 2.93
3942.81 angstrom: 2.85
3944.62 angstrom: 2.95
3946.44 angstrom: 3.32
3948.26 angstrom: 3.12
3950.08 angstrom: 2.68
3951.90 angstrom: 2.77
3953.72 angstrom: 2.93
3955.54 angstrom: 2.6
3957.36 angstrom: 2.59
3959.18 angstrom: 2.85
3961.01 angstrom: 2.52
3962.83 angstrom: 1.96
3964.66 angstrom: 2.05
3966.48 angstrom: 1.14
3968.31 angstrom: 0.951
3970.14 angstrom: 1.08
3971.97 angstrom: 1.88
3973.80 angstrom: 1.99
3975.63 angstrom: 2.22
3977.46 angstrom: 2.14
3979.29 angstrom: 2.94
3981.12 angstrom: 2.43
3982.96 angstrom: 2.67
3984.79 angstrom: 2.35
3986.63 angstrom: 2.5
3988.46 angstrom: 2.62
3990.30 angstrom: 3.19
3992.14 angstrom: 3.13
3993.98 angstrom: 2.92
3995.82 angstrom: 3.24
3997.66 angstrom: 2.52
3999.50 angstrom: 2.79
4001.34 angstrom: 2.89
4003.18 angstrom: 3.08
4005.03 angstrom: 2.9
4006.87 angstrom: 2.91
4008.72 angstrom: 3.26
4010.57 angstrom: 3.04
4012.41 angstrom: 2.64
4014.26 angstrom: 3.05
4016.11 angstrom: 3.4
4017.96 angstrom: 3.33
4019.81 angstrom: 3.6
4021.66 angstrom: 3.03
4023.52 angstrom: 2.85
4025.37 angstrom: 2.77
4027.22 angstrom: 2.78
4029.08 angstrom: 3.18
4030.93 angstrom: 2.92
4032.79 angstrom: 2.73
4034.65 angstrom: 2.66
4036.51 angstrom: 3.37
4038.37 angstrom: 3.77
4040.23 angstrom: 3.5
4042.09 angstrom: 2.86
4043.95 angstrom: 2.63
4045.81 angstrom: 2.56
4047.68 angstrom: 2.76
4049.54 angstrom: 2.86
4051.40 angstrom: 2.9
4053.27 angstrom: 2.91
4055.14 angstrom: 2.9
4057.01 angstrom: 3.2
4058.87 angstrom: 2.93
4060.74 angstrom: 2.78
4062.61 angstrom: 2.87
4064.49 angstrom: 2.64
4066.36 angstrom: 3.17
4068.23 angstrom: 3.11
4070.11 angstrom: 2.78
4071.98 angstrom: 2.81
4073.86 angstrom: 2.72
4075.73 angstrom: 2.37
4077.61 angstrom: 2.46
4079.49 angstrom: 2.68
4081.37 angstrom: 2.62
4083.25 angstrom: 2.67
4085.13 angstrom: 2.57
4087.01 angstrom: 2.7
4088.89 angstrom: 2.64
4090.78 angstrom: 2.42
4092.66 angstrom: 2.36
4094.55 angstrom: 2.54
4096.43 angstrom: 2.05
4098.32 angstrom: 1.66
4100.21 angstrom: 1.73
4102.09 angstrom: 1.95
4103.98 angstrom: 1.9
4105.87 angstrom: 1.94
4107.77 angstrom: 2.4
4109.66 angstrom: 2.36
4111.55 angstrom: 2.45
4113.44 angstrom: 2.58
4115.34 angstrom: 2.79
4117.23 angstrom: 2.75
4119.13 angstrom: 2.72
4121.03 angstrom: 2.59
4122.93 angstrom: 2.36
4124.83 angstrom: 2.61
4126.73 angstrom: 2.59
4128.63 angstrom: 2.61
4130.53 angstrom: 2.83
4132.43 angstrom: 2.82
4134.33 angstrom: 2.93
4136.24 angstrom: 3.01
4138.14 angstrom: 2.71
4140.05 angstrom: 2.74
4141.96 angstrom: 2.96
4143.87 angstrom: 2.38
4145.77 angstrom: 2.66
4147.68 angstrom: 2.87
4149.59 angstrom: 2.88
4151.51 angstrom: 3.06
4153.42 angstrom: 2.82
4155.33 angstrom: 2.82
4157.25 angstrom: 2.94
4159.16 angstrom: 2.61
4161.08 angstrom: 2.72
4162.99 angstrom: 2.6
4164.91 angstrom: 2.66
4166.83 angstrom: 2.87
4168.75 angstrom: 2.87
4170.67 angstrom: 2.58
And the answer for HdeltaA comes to 6.1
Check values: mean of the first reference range 2.81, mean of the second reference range 2.81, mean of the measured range 2.36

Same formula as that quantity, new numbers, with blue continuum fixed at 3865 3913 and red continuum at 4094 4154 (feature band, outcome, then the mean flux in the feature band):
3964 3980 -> 4.0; 1.8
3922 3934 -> -1.4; 2.65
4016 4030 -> -3.7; 3.1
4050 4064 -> -2.5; 2.91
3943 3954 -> -2.6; 2.96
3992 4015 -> -4.8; 2.95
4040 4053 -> -1.9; 2.84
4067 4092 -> -1.6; 2.66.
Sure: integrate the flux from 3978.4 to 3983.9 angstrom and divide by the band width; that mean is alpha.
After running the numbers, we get 2.68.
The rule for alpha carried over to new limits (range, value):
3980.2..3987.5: 2.49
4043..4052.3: 2.74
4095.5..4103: 1.85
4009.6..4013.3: 2.85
